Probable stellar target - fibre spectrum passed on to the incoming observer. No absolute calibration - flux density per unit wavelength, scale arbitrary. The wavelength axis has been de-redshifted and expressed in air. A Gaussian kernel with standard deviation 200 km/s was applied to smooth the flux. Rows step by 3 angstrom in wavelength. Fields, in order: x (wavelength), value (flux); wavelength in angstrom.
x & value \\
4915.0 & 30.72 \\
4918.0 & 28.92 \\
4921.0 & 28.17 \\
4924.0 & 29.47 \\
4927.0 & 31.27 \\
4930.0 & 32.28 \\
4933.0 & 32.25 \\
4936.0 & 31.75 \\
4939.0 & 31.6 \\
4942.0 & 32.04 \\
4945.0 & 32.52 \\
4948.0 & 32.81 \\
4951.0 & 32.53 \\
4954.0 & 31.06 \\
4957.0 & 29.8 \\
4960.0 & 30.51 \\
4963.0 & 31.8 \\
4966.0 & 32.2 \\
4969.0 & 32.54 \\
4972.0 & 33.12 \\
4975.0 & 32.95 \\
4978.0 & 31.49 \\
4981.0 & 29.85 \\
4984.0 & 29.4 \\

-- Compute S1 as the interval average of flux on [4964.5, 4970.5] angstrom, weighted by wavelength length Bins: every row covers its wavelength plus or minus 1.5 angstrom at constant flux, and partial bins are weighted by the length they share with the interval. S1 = 32.4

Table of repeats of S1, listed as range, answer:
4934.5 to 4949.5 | 32.1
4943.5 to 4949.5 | 32.7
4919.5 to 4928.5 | 29.6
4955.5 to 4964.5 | 30.7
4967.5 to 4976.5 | 32.9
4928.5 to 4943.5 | 32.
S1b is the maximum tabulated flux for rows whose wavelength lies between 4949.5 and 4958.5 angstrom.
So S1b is 32.53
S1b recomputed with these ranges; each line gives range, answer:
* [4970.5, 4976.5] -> 33.12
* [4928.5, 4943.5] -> 32.28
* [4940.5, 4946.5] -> 32.52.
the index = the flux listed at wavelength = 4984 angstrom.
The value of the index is 29.4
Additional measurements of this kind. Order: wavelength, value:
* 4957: 29.8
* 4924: 29.47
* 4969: 32.54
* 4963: 31.8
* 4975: 32.95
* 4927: 31.27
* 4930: 32.28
